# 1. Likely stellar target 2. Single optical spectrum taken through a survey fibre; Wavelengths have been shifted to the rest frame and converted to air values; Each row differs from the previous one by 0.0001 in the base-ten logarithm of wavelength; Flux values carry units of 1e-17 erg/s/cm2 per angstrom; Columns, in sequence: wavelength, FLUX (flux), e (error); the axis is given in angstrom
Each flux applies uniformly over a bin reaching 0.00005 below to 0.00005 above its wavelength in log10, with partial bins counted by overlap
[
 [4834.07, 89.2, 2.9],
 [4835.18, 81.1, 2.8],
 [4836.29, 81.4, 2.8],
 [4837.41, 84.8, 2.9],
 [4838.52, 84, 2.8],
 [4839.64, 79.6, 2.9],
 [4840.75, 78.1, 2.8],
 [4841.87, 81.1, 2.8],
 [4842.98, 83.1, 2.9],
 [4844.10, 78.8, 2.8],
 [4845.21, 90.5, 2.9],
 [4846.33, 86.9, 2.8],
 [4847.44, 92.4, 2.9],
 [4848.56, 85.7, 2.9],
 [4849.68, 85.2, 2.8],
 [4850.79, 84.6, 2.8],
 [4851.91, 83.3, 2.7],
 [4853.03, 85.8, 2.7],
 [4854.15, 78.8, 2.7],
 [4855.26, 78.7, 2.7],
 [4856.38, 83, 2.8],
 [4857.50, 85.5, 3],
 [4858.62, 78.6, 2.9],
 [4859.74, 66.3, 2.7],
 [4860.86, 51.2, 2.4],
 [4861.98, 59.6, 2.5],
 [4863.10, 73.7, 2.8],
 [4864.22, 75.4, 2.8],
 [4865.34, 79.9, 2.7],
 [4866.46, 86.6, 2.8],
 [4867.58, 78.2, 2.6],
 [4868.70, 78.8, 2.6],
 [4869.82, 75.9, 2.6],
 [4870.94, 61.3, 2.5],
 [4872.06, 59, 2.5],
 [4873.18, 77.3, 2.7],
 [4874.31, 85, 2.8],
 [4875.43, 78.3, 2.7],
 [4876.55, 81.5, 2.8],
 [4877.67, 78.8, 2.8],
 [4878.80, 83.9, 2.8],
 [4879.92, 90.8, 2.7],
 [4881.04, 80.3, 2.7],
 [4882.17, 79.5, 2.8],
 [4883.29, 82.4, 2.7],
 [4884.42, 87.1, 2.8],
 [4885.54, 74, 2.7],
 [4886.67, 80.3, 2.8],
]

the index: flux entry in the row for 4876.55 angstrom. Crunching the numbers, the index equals 81.5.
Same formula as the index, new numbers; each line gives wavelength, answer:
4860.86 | 51.2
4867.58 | 78.2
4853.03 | 85.8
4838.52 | 84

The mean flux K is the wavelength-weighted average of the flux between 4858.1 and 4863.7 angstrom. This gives 65.8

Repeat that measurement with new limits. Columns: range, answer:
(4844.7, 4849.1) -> 88.8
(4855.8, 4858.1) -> 83.9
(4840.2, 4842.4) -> 79.4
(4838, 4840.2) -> 81.7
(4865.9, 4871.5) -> 76.2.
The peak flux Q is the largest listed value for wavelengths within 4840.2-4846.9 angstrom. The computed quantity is 90.5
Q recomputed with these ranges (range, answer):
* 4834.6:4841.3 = 84.8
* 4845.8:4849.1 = 92.4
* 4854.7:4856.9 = 83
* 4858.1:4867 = 86.6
